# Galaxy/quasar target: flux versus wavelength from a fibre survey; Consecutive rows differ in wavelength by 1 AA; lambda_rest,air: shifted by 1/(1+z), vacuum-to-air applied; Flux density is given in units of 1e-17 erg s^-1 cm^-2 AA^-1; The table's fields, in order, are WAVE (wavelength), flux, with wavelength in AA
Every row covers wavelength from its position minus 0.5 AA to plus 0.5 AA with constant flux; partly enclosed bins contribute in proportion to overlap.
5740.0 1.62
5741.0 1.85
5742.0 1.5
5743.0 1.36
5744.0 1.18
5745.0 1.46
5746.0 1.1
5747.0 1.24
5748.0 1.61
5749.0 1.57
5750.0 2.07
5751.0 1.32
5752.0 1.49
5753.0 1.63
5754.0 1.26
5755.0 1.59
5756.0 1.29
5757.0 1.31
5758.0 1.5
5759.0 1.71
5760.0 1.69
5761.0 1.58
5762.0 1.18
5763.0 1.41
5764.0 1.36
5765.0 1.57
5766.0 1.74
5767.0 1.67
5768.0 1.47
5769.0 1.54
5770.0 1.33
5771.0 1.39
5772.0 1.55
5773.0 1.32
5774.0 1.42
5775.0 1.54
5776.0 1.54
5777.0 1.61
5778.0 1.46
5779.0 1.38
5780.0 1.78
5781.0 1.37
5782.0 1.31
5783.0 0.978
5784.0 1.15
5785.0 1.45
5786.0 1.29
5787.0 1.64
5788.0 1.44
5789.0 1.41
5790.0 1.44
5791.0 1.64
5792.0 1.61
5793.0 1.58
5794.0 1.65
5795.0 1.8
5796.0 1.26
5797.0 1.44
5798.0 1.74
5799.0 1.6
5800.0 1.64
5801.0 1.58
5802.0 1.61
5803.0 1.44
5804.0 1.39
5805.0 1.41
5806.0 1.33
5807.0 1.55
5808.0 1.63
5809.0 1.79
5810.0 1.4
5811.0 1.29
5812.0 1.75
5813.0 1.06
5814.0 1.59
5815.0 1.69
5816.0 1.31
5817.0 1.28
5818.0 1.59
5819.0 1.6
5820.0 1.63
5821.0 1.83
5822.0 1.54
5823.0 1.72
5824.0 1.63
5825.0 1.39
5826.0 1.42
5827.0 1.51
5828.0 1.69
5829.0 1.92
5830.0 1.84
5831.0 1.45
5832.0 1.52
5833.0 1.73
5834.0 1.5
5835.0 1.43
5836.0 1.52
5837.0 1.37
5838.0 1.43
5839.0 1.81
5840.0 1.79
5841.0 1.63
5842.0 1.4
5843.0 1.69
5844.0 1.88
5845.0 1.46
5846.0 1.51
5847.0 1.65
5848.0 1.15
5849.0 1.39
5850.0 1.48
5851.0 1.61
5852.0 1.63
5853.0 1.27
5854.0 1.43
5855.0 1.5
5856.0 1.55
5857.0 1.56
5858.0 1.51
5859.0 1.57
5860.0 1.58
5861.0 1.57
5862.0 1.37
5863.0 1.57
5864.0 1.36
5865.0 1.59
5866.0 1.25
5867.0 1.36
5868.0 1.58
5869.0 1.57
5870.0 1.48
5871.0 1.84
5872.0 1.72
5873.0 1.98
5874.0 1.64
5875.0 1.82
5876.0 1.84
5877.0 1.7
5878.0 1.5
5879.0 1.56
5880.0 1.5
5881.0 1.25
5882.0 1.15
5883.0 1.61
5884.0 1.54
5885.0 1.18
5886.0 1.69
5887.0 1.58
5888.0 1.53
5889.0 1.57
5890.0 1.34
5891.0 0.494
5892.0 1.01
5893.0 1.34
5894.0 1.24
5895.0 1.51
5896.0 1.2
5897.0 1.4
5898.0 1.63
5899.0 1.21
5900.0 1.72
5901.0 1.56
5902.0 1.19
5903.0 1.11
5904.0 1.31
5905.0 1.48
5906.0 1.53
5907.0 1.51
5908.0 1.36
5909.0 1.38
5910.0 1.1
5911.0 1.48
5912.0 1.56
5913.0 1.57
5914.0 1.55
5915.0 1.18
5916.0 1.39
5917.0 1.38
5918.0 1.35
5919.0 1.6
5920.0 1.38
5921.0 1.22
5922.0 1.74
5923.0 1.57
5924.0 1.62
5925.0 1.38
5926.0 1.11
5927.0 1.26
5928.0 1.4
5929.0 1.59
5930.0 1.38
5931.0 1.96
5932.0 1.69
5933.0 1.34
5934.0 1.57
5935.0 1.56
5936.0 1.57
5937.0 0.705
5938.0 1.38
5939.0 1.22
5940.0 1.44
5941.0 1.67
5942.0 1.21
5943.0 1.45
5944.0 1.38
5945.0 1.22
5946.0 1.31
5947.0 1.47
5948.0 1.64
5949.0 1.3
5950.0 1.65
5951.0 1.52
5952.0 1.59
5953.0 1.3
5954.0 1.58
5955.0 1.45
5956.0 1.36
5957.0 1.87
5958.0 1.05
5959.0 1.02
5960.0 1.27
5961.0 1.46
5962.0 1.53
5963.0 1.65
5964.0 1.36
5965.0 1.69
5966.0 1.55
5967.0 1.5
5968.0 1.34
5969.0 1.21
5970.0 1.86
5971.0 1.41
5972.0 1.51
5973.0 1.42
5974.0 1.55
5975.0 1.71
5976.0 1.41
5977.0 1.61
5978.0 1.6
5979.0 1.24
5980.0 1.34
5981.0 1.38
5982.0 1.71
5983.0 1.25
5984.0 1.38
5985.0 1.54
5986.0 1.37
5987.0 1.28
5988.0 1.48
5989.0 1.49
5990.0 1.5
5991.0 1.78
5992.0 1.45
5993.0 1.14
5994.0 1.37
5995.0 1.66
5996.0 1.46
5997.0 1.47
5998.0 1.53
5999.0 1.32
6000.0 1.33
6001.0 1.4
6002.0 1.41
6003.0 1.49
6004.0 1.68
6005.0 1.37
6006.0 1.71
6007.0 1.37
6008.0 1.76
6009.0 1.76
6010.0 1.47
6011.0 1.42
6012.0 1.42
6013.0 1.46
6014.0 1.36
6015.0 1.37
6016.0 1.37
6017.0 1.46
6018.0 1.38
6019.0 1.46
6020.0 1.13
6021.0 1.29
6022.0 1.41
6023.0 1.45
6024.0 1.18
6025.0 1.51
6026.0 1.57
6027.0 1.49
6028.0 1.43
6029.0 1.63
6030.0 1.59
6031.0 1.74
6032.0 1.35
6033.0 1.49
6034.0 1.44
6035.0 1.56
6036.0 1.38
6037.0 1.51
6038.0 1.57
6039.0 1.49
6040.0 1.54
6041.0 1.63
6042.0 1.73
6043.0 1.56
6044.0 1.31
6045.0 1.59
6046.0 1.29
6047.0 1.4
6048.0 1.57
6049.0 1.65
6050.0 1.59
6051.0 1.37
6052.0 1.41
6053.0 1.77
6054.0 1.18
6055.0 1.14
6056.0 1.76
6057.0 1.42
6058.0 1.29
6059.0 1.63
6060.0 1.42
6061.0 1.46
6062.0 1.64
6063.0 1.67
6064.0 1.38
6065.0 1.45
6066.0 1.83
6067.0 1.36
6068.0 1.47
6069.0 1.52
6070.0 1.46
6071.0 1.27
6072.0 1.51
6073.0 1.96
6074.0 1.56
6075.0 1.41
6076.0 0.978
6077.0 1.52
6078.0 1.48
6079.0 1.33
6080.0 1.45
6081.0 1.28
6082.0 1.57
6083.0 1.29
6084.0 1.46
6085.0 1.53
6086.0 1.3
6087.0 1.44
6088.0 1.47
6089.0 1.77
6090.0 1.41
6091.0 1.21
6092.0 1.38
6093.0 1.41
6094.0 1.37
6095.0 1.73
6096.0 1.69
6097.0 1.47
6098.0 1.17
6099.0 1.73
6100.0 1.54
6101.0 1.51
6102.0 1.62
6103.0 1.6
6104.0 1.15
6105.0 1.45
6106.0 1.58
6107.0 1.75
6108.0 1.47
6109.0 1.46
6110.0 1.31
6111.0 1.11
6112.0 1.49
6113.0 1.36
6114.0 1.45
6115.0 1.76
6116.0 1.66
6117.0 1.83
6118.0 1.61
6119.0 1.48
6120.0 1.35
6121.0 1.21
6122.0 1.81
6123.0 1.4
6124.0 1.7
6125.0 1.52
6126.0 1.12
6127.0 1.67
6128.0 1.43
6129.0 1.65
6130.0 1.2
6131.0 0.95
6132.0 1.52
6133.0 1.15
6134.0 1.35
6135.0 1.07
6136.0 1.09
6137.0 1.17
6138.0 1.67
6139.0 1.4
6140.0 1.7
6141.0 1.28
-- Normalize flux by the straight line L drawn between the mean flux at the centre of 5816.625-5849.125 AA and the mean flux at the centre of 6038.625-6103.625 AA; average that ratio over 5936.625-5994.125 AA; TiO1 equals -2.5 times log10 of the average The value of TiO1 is 0.065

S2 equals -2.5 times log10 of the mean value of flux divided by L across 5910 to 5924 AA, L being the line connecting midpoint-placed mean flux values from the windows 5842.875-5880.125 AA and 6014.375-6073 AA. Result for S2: 0.06 mag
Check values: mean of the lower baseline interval 1.56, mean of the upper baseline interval 1.48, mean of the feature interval 1.45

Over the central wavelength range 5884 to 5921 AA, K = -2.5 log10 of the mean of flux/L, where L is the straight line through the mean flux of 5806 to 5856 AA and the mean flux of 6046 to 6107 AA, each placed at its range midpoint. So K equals 0.11 mag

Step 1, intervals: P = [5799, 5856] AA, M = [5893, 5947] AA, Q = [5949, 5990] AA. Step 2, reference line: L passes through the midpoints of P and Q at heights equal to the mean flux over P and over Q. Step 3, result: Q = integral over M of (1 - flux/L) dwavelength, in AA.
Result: 2.8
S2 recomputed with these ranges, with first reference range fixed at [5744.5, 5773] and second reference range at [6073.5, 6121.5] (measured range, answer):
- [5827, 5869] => -0.04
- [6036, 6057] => -0.02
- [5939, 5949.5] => 0.05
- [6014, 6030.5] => 0.04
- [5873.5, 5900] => 0.03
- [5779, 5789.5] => 0.08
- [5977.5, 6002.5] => 0.03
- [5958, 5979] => 0.00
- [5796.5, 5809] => -0.04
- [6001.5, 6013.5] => -0.04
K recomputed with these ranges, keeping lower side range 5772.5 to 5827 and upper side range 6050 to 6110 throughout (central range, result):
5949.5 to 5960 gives 0.04 mag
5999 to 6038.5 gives 0.01 mag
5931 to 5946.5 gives 0.06 mag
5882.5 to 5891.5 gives 0.07 mag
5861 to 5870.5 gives 0.02 mag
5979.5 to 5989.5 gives 0.04 mag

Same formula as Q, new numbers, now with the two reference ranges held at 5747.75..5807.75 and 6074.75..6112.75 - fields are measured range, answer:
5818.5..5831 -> -1.3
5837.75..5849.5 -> -0.7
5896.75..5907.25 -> 0.4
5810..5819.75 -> 0.2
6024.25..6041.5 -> -0.8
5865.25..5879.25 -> -1.4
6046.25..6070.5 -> -0.7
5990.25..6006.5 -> -0.2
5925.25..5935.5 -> -0.1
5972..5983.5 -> -0.1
